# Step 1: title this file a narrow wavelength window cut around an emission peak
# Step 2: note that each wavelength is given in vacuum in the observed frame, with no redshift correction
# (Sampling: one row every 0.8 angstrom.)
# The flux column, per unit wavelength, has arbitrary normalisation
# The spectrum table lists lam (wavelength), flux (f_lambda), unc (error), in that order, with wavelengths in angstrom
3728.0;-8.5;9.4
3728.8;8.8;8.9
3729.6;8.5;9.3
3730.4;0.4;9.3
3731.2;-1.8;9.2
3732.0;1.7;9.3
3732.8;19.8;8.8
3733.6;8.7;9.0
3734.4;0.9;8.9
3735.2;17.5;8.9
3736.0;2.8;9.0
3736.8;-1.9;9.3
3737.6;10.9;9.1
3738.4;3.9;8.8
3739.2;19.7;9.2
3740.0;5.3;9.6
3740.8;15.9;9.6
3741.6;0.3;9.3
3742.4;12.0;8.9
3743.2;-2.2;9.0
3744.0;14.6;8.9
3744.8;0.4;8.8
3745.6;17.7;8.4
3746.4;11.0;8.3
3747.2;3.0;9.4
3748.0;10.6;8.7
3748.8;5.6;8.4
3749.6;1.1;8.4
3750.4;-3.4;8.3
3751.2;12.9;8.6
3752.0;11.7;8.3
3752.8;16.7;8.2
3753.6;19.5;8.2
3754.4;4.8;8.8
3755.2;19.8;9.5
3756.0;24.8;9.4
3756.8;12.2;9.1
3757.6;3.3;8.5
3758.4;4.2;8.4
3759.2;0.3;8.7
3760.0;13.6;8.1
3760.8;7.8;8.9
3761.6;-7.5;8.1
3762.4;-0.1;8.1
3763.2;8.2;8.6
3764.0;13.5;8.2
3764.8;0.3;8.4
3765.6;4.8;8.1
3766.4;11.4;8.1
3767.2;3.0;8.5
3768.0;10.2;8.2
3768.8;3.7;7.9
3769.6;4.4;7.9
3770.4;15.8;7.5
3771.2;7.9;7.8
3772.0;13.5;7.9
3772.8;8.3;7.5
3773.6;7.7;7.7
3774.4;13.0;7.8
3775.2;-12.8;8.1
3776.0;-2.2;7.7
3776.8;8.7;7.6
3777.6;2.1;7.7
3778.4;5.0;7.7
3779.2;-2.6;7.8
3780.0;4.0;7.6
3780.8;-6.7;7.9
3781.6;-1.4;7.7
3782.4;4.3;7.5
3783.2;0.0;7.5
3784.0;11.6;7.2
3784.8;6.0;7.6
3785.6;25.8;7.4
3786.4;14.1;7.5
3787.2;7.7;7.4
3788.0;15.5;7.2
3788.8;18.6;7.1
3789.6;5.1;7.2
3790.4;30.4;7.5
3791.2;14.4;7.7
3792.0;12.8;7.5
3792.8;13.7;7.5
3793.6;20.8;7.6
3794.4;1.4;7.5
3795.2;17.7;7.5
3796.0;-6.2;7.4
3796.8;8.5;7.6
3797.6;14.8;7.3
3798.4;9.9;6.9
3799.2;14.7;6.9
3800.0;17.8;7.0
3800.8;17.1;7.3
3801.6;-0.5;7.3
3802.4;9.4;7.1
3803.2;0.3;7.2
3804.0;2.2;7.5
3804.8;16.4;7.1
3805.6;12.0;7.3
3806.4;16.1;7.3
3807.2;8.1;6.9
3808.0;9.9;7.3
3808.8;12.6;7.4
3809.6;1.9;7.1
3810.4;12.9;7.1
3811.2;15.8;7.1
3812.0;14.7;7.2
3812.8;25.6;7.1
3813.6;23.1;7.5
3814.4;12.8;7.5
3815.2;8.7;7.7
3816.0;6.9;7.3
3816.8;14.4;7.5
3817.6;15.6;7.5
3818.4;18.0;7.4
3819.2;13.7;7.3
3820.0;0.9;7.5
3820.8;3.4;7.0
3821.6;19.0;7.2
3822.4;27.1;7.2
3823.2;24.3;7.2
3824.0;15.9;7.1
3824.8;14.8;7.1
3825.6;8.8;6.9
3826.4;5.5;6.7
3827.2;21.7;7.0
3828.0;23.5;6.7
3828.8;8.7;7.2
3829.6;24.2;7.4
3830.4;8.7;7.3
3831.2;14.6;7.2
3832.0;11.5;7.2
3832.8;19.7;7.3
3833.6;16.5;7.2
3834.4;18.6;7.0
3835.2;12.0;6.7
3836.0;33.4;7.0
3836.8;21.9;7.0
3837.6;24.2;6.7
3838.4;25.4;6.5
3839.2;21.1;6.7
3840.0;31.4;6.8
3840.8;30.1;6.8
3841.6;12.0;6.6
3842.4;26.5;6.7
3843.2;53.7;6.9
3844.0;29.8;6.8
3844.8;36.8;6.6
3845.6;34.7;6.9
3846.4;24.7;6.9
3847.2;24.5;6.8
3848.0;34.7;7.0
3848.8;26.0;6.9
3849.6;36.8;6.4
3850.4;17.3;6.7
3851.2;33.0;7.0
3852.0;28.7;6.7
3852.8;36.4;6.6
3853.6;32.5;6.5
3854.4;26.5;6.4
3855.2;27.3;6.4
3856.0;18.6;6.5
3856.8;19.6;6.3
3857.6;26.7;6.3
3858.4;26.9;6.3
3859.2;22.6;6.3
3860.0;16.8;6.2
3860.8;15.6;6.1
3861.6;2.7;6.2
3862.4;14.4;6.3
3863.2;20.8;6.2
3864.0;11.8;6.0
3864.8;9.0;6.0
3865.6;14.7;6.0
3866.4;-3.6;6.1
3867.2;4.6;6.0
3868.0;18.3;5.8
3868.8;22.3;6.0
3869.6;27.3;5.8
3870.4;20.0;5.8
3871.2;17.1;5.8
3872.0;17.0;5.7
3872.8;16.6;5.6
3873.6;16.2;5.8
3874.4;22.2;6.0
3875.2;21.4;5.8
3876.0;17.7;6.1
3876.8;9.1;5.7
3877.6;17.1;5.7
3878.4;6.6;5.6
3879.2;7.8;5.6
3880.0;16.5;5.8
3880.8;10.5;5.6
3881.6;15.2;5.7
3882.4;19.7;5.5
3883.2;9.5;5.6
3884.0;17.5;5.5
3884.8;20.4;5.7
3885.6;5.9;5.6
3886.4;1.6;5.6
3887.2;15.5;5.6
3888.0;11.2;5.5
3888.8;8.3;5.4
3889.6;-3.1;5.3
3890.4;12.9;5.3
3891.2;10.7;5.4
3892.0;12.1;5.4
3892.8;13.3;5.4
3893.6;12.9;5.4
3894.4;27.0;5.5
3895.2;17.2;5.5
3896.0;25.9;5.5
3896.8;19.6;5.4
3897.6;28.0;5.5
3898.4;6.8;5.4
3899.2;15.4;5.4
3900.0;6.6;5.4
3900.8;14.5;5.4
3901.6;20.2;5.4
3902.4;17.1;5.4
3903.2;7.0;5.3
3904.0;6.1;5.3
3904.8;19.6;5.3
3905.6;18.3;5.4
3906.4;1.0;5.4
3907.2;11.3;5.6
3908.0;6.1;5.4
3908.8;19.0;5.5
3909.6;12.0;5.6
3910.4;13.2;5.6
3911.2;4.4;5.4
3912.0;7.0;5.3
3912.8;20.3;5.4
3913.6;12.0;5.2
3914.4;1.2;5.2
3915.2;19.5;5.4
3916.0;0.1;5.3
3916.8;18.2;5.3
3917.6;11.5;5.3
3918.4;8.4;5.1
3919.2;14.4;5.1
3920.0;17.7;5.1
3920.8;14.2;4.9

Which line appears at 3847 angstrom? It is Lyman alpha 1216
